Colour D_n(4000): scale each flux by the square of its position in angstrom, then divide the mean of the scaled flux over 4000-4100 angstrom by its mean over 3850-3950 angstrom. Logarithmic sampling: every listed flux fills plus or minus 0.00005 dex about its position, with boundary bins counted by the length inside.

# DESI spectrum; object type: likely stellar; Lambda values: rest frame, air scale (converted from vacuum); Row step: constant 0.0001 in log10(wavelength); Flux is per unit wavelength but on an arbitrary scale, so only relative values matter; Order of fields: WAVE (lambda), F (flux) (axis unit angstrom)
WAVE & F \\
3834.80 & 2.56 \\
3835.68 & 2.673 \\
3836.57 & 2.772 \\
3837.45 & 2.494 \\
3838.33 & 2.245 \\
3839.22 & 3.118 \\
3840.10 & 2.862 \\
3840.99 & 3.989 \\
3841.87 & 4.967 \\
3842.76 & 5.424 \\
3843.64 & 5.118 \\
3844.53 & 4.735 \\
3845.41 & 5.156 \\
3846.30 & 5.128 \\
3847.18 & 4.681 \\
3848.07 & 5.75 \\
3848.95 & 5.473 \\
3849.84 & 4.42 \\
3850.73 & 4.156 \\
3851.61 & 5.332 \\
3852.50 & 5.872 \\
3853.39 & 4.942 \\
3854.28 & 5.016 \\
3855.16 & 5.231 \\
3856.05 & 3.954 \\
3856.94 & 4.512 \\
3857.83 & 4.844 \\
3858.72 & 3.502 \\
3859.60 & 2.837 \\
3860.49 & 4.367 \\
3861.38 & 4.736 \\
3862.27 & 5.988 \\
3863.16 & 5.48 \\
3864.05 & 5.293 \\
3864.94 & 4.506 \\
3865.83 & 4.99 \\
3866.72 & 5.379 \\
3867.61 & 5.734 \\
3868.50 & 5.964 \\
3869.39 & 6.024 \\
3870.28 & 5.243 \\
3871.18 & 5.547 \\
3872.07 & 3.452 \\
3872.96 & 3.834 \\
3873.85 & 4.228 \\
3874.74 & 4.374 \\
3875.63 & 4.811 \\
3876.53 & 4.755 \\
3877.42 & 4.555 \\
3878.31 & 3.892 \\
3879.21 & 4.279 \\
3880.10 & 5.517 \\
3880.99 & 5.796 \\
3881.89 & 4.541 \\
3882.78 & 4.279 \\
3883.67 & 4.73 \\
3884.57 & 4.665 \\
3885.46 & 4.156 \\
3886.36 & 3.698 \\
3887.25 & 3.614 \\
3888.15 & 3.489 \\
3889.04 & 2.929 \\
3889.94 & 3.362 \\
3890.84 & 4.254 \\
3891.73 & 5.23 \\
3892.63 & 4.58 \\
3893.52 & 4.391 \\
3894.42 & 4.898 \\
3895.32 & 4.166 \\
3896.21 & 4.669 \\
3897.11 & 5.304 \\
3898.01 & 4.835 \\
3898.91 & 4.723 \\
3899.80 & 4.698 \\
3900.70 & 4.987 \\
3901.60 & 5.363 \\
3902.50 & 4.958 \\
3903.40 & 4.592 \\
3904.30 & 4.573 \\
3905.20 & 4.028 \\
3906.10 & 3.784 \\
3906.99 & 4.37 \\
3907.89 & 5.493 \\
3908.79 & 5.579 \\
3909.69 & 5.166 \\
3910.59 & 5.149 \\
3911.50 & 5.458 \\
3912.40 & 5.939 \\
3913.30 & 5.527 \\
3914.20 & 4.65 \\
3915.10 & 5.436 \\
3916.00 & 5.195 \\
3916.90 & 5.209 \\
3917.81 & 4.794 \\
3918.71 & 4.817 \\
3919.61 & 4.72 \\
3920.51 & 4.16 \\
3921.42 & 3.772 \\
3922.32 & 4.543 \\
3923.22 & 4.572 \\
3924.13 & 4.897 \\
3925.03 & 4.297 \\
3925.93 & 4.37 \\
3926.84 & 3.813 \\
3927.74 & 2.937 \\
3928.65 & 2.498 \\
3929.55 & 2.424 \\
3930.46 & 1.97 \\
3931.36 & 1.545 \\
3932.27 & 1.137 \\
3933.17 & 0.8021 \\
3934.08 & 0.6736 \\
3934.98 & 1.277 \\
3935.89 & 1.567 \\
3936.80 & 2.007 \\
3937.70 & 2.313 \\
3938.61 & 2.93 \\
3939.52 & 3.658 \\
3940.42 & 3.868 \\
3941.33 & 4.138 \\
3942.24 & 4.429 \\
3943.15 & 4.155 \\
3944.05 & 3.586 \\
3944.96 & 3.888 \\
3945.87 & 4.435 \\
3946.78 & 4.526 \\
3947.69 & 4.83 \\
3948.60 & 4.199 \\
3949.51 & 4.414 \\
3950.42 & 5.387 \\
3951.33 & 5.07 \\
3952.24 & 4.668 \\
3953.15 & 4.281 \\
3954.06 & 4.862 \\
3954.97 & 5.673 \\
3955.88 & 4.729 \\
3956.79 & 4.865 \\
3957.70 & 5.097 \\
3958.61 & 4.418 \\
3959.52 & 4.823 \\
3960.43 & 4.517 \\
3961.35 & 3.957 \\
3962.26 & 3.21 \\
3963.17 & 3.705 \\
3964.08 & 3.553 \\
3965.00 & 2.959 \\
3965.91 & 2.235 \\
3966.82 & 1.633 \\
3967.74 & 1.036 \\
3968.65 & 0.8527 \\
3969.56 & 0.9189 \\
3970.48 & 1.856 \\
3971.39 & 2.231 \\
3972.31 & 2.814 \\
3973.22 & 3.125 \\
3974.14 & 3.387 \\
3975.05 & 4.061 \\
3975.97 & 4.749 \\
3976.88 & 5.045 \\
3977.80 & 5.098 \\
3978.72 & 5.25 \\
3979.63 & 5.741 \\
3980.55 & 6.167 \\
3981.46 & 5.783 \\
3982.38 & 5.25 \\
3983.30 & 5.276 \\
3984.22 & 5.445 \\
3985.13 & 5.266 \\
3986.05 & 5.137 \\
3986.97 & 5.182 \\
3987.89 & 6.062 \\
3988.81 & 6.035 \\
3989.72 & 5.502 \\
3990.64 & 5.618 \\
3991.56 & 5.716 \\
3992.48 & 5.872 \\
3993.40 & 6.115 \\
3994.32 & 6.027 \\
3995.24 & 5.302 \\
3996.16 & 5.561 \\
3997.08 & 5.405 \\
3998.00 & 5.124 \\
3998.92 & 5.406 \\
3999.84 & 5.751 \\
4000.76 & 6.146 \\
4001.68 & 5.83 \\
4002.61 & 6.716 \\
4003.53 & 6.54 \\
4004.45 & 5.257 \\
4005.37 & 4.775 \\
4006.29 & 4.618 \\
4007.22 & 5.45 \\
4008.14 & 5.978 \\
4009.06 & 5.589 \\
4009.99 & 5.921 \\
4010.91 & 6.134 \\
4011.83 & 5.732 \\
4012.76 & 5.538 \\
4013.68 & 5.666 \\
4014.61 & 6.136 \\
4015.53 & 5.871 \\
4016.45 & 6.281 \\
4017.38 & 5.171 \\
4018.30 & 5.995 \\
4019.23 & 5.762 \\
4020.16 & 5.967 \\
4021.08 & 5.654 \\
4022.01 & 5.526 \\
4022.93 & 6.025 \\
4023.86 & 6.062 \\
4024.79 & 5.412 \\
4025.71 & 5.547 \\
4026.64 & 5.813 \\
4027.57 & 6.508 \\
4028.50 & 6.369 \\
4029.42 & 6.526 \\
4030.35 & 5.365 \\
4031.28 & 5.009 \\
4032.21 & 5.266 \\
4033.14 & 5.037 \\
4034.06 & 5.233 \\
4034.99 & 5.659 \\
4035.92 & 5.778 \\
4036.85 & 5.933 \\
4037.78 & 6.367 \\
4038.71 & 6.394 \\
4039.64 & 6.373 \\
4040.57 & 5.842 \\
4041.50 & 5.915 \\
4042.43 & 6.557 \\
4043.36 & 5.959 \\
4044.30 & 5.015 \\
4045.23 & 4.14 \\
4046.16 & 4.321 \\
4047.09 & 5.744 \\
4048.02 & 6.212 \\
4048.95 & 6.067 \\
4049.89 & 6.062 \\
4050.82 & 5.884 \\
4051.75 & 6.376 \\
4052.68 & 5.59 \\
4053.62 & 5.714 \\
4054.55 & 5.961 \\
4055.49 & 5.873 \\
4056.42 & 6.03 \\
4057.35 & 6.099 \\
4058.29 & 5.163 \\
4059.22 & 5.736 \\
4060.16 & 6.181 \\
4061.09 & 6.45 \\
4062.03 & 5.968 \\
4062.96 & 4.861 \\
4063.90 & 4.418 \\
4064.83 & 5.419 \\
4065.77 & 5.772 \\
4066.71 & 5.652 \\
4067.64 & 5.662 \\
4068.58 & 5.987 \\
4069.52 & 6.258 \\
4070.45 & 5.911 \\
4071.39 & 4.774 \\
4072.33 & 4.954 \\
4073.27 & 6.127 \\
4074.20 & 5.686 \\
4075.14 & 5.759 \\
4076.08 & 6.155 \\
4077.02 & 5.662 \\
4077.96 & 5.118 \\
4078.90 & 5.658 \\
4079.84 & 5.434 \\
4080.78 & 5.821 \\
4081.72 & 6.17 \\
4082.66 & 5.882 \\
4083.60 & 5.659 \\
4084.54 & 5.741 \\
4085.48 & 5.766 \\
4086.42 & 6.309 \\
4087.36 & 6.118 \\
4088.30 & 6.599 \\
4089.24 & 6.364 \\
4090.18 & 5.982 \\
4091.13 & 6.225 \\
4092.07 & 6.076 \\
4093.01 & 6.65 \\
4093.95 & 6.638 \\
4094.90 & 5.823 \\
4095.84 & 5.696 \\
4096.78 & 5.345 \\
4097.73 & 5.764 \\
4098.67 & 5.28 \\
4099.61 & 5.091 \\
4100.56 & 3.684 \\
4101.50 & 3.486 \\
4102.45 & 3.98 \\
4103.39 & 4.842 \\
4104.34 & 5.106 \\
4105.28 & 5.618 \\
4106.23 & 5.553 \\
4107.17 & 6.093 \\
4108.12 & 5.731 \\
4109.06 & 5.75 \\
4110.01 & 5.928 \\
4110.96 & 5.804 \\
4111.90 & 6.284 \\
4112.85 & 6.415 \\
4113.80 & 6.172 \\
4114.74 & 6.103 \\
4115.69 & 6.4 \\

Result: 1.45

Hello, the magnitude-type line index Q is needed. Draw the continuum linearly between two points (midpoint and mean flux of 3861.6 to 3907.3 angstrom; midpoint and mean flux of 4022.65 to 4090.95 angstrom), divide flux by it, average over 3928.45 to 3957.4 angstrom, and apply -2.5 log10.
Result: 0.40 mag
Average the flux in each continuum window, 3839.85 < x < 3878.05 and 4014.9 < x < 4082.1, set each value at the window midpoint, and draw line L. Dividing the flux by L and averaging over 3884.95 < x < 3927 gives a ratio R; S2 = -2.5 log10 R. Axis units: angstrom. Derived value 0.10 mag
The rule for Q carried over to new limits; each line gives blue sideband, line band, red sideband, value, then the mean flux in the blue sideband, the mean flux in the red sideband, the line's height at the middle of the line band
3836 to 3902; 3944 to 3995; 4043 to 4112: 0.16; 4.57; 5.65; 5.09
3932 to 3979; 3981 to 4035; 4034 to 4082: -0.22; 3.52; 5.73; 4.65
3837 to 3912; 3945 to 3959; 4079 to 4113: 0.06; 4.63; 5.68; 5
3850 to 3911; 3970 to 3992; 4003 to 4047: 0.12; 4.68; 5.7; 5.39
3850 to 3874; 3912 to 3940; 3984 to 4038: 0.43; 4.85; 5.71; 5.22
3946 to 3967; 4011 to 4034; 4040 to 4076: -0.11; 4.28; 5.69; 5.2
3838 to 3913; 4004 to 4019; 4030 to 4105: -0.05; 4.68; 5.66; 5.37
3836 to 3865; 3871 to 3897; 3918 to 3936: -0.13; 4.5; 3.09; 3.89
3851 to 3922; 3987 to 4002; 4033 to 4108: -0.08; 4.73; 5.68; 5.29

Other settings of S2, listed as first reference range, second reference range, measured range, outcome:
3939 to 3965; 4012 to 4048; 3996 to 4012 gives -0.08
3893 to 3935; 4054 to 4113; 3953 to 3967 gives 0.13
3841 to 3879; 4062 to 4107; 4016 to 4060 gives -0.06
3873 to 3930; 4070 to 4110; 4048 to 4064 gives -0.08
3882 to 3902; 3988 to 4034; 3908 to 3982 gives 0.27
